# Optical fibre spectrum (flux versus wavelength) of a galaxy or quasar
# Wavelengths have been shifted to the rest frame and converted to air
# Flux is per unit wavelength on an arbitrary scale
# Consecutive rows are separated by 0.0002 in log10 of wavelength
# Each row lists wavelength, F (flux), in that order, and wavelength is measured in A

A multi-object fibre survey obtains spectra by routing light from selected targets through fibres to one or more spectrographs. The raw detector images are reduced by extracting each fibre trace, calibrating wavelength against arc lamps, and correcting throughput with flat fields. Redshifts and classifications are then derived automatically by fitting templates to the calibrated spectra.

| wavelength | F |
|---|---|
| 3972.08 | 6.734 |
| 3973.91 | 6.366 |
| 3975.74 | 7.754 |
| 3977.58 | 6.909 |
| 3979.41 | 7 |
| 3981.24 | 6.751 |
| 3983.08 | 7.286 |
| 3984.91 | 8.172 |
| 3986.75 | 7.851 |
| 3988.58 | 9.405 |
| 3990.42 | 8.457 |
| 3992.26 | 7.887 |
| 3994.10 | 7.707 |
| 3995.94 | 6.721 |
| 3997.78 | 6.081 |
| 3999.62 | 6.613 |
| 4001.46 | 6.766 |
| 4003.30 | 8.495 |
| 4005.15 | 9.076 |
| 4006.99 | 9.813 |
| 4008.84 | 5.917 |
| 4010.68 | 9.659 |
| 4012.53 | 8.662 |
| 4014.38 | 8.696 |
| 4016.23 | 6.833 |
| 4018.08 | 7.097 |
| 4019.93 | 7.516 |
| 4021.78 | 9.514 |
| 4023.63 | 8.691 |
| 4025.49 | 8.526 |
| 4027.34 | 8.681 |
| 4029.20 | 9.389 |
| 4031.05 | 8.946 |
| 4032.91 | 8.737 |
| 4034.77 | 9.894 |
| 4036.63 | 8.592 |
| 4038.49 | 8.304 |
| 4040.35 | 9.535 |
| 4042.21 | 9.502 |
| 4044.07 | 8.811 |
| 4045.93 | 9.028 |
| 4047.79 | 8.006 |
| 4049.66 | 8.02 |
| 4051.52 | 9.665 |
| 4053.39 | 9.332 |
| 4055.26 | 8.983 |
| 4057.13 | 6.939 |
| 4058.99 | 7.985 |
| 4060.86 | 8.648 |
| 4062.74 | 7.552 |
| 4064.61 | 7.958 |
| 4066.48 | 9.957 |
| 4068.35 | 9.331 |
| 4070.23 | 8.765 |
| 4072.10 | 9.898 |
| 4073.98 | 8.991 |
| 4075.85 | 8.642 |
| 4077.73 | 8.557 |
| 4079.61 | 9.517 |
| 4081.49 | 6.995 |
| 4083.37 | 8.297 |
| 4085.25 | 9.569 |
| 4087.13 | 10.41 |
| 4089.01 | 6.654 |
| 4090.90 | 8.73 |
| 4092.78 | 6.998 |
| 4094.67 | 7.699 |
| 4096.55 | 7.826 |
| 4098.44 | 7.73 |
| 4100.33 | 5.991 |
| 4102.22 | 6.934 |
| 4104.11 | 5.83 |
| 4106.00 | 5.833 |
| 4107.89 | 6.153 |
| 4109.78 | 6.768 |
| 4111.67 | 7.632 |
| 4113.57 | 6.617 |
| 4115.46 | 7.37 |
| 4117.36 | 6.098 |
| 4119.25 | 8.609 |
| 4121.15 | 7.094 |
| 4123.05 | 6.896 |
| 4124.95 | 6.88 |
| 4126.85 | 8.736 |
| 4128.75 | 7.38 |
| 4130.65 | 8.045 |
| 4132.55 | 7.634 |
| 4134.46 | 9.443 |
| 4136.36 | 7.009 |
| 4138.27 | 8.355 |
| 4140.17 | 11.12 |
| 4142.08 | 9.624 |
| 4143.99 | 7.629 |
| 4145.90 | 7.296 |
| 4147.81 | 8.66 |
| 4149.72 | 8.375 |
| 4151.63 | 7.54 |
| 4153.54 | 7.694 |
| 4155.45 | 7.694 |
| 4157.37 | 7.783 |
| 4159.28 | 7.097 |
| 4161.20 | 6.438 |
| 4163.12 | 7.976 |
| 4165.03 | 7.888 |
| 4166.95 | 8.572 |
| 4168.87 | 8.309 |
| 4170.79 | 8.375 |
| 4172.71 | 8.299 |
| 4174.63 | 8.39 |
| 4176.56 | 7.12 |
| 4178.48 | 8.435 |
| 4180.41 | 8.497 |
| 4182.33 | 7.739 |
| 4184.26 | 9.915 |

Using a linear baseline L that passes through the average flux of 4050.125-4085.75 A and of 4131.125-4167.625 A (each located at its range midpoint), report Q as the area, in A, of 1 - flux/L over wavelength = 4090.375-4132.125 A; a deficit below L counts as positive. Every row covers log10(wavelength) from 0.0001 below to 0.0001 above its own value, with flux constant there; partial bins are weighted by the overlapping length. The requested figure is 6.01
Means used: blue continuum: 8.69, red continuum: 8.09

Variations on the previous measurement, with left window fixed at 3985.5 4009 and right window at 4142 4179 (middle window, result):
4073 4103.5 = -0.8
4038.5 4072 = -3.7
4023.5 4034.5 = -1.5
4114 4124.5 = 1.0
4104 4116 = 1.9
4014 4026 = -0.4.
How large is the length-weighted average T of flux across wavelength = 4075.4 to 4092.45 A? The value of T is 8.54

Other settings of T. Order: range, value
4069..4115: 7.8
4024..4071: 8.76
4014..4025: 8.04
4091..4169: 7.6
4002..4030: 8.41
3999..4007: 8.03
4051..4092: 8.68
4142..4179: 7.91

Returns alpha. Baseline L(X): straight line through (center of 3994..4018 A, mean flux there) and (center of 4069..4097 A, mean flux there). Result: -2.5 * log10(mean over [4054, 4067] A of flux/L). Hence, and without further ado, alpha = 0.005 mag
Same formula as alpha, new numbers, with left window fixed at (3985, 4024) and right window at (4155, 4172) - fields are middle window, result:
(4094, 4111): 0.166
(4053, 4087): -0.104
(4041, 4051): -0.107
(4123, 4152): -0.052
